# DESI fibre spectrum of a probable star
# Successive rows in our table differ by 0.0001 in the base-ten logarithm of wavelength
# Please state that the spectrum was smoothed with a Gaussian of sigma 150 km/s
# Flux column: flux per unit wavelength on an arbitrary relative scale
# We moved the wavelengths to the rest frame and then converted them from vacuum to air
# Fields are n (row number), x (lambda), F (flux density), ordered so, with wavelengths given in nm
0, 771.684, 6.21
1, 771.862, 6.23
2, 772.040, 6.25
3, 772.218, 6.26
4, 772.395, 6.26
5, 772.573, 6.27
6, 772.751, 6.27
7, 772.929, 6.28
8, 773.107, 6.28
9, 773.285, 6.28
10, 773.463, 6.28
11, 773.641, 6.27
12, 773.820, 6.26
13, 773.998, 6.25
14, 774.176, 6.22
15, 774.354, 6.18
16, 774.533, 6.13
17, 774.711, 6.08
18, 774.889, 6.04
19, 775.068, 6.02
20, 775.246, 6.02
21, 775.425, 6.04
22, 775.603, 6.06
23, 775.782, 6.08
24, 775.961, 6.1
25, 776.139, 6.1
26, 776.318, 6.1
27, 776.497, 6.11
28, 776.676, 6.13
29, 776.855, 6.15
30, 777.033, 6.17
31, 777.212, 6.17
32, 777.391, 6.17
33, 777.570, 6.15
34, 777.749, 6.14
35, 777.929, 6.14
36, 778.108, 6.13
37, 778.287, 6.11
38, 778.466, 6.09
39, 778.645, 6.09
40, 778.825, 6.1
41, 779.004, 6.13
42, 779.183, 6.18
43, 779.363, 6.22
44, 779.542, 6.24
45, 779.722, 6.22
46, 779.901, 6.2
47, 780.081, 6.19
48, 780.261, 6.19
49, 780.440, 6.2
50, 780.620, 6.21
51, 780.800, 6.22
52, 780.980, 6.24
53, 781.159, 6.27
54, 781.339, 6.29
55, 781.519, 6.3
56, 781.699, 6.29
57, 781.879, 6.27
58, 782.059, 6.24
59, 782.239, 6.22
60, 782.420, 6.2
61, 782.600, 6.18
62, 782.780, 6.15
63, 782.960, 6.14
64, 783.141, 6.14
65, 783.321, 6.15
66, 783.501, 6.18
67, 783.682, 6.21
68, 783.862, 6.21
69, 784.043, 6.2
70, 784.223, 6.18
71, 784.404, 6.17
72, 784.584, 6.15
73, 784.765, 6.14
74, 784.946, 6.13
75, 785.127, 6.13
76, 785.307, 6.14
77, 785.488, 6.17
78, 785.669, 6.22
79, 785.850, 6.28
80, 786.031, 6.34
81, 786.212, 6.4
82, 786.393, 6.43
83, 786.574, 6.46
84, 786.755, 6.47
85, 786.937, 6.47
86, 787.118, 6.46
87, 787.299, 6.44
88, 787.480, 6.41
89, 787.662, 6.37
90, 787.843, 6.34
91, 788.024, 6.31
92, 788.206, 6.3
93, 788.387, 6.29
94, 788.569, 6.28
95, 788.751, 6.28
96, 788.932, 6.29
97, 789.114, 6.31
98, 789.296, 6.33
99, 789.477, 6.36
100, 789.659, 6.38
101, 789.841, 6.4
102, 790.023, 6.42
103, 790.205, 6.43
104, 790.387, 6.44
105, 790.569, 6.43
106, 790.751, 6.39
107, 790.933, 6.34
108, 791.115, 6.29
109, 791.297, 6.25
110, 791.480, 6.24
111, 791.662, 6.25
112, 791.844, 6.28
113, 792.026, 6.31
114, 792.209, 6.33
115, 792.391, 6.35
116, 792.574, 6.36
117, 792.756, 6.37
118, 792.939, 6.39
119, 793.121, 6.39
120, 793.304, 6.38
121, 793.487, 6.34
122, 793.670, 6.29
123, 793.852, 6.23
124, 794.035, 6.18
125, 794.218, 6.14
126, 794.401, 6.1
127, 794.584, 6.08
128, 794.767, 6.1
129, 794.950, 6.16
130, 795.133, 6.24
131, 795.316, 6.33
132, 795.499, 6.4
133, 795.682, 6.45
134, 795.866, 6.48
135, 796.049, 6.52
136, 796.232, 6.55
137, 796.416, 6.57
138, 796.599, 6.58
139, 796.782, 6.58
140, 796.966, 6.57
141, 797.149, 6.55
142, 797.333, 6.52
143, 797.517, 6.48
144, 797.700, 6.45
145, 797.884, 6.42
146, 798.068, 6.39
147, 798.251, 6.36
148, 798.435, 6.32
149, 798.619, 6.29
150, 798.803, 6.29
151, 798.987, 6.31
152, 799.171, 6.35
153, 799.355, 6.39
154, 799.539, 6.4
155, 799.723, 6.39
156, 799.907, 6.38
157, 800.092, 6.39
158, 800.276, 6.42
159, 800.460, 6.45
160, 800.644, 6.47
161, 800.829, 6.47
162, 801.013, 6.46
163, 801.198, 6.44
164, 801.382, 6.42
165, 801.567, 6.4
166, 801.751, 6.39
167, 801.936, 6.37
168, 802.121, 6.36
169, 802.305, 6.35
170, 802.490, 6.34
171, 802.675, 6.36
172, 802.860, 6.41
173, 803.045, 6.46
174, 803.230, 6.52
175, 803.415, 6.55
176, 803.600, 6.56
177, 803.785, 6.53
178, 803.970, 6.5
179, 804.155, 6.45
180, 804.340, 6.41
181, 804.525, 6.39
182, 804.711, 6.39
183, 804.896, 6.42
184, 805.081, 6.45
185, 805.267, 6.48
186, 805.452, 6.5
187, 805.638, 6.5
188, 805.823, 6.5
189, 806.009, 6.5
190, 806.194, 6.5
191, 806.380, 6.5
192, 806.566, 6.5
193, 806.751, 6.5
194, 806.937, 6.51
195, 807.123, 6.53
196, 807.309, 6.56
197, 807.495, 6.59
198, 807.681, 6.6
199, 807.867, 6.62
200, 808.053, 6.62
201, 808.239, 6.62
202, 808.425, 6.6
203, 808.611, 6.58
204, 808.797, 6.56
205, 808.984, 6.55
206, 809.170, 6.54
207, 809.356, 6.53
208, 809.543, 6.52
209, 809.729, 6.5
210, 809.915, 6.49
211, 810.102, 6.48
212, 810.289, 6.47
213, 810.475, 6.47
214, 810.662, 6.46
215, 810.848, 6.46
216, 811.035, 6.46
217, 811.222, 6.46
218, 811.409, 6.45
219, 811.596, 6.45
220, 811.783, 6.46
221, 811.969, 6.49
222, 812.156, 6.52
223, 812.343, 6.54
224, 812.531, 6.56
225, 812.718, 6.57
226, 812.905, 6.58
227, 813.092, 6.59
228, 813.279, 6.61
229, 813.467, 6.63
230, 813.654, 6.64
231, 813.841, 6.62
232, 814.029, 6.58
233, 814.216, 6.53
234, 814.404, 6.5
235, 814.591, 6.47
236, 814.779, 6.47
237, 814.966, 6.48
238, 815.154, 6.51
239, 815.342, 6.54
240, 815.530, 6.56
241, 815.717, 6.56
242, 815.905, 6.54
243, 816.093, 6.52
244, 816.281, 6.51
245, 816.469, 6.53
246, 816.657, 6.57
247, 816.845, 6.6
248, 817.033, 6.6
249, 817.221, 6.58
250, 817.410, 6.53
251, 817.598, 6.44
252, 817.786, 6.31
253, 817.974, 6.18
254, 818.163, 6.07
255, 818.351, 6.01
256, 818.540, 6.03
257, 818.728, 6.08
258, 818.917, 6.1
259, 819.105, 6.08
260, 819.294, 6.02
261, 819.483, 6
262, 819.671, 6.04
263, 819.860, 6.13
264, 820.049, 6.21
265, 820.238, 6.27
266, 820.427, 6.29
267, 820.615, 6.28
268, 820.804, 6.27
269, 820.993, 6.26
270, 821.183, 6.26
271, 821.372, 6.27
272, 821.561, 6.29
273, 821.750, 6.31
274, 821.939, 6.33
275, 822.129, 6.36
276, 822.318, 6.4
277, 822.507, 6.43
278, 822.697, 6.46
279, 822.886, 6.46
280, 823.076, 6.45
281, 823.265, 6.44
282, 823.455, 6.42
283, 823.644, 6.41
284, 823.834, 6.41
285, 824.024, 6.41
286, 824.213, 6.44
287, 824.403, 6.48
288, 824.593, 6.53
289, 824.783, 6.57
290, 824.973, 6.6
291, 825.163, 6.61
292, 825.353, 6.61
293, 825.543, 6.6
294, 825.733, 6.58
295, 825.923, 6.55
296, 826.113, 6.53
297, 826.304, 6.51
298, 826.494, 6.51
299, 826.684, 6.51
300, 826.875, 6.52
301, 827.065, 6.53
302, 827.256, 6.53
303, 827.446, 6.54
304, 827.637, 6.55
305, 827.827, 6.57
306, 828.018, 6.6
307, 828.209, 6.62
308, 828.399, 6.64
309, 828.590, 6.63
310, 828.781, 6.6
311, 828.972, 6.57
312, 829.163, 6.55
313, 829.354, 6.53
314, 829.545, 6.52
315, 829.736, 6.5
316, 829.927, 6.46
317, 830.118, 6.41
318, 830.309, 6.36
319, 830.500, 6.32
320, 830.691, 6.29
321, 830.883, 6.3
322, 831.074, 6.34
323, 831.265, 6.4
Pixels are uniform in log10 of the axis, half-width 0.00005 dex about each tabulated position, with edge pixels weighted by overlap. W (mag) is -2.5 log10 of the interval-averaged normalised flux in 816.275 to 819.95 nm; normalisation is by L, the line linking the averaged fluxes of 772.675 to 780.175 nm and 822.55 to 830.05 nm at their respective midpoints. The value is 0.03 mag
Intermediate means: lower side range 6.16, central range 6.26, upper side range 6.53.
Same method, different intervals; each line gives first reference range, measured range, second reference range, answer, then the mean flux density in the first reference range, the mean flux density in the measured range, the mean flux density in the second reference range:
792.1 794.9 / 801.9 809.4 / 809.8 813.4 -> -0.01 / 6.27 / 6.5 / 6.5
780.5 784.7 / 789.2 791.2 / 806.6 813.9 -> -0.01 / 6.21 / 6.38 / 6.54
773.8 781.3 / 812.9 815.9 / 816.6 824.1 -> -0.05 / 6.15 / 6.55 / 6.3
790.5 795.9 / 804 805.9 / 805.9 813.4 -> 0.00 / 6.29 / 6.45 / 6.53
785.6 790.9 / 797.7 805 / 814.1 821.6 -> -0.01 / 6.37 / 6.41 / 6.34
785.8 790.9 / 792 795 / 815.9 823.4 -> 0.02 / 6.38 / 6.26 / 6.31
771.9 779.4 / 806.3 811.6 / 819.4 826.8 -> -0.03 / 6.16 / 6.52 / 6.4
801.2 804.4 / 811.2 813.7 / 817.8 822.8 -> -0.04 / 6.44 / 6.54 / 6.21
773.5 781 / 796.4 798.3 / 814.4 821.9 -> -0.04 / 6.15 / 6.5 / 6.33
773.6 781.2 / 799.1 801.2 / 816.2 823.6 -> -0.03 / 6.15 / 6.42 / 6.3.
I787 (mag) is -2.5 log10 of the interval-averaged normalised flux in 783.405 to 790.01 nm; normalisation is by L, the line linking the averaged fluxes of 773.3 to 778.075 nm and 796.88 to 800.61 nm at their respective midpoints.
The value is -0.01 mag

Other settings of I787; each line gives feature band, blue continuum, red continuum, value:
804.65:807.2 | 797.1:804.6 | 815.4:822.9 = -0.02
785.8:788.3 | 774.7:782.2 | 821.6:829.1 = -0.03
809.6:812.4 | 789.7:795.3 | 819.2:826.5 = -0.02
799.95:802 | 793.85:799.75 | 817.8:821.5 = -0.02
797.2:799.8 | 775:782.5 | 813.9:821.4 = -0.02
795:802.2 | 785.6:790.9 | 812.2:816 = 0.00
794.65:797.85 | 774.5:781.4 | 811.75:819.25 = -0.02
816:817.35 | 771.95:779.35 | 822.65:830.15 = -0.02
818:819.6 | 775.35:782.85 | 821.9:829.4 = 0.07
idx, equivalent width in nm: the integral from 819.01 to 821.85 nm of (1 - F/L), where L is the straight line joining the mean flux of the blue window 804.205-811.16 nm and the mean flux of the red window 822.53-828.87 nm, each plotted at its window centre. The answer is 0.14 nm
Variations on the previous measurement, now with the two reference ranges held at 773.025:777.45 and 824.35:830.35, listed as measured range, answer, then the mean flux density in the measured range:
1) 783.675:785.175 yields 0.01 nm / 6.17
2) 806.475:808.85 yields -0.06 nm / 6.57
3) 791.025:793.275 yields -0.02 nm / 6.32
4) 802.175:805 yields -0.03 nm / 6.44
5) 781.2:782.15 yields -0.01 nm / 6.28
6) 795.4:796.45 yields -0.03 nm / 6.49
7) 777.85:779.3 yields 0.01 nm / 6.12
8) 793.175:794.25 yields 0.00 nm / 6.27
